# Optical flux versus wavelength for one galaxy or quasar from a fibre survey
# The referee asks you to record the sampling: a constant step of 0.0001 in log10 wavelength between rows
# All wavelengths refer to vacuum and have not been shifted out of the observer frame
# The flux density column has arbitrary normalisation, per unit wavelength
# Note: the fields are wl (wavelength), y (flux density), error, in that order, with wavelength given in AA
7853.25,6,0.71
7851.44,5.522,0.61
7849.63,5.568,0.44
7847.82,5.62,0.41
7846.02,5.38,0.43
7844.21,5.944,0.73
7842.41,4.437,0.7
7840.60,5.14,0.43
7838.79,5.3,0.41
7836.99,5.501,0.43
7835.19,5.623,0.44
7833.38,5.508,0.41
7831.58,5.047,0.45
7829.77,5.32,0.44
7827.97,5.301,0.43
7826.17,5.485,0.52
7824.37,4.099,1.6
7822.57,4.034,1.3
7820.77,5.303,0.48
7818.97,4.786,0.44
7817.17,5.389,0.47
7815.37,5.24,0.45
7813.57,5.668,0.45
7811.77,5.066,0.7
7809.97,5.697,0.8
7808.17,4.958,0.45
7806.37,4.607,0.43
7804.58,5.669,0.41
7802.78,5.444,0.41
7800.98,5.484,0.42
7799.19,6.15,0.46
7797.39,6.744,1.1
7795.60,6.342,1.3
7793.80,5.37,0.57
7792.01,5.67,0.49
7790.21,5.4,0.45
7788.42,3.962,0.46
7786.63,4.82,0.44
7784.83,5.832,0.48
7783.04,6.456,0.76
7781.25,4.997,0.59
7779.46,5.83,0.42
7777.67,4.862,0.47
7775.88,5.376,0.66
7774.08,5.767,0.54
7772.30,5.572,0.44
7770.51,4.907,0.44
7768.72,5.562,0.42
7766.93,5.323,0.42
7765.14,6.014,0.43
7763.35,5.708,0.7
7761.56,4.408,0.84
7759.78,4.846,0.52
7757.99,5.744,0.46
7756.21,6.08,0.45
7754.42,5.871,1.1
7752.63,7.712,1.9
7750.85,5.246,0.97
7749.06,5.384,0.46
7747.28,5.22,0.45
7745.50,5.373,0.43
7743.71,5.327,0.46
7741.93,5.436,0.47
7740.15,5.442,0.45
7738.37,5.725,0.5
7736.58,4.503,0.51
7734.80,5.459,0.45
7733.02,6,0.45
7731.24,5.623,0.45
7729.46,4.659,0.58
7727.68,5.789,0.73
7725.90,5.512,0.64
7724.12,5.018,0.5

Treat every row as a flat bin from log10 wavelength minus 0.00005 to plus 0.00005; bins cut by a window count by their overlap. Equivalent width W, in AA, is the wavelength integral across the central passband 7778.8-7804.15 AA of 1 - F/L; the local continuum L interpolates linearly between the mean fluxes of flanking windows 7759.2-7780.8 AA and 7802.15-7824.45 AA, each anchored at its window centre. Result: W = -1.8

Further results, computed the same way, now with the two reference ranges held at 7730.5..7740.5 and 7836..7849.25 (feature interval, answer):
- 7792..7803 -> -1.10 AA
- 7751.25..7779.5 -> -0.84 AA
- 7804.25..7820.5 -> 0.48 AA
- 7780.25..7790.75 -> 0.31 AA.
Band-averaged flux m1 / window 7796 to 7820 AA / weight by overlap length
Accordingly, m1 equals 5.47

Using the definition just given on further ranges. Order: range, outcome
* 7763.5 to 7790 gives 5.39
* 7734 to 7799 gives 5.51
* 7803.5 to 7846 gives 5.18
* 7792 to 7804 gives 5.9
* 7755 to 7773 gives 5.42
